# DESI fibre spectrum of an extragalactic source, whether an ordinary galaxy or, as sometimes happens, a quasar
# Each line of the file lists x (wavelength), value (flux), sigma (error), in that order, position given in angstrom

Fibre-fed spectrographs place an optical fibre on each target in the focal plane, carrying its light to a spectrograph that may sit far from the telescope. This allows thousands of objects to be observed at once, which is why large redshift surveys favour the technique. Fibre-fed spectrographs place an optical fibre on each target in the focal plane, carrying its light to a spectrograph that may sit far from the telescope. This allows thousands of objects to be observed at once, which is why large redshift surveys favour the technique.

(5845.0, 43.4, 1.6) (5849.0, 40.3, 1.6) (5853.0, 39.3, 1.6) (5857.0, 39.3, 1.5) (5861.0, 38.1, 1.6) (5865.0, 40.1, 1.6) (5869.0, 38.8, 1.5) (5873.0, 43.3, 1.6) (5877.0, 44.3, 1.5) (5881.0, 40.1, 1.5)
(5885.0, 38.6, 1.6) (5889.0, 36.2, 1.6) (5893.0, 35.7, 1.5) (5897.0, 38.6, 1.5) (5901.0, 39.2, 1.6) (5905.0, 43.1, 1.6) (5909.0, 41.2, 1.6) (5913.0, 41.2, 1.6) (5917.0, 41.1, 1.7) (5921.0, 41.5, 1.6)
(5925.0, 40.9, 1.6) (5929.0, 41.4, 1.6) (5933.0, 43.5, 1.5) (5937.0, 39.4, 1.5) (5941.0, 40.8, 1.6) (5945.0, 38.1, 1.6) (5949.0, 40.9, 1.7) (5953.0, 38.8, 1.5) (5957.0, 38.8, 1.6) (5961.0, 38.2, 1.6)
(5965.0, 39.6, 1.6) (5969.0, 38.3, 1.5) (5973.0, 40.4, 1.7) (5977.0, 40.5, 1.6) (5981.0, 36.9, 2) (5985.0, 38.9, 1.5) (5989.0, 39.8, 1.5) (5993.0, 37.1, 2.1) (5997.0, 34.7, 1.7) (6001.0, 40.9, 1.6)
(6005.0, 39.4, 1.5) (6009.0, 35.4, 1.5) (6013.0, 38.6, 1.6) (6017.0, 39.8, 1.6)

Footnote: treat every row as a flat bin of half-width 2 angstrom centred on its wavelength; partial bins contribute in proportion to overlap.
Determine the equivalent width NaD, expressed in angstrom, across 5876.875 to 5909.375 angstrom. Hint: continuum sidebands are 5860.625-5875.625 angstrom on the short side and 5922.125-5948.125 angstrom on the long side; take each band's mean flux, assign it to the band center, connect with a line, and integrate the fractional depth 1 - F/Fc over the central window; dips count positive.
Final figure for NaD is 1.0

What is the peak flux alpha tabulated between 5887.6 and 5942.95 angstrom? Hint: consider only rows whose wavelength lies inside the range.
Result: 43.5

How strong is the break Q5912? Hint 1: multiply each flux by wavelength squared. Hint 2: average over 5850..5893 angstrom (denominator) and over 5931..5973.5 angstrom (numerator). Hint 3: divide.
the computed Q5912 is 1.03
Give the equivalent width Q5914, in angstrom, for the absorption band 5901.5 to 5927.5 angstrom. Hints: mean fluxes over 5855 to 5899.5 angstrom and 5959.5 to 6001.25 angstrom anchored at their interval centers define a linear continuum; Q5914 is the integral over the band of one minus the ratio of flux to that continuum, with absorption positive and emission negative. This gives -1.5 angstrom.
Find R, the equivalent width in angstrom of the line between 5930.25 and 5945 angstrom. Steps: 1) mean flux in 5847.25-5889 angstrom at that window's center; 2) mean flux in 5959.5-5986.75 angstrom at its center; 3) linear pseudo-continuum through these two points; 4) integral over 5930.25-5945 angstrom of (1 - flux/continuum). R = -0.6 angstrom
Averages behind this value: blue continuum 40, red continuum 39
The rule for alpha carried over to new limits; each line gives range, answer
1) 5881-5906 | 43.1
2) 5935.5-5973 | 40.9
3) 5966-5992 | 40.5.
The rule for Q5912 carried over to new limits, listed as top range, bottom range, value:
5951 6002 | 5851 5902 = 1.02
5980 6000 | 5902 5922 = 0.93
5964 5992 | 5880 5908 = 1.04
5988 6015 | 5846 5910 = 0.99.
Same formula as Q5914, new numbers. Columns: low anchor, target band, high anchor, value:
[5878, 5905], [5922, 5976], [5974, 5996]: -1.93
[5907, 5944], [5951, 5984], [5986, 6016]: 0.41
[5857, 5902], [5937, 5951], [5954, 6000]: -0.38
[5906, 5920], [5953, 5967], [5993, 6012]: 0.18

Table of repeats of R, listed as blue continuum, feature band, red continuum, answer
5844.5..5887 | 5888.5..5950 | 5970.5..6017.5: -1.02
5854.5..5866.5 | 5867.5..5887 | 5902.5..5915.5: -0.52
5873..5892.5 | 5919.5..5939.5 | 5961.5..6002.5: -1.04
